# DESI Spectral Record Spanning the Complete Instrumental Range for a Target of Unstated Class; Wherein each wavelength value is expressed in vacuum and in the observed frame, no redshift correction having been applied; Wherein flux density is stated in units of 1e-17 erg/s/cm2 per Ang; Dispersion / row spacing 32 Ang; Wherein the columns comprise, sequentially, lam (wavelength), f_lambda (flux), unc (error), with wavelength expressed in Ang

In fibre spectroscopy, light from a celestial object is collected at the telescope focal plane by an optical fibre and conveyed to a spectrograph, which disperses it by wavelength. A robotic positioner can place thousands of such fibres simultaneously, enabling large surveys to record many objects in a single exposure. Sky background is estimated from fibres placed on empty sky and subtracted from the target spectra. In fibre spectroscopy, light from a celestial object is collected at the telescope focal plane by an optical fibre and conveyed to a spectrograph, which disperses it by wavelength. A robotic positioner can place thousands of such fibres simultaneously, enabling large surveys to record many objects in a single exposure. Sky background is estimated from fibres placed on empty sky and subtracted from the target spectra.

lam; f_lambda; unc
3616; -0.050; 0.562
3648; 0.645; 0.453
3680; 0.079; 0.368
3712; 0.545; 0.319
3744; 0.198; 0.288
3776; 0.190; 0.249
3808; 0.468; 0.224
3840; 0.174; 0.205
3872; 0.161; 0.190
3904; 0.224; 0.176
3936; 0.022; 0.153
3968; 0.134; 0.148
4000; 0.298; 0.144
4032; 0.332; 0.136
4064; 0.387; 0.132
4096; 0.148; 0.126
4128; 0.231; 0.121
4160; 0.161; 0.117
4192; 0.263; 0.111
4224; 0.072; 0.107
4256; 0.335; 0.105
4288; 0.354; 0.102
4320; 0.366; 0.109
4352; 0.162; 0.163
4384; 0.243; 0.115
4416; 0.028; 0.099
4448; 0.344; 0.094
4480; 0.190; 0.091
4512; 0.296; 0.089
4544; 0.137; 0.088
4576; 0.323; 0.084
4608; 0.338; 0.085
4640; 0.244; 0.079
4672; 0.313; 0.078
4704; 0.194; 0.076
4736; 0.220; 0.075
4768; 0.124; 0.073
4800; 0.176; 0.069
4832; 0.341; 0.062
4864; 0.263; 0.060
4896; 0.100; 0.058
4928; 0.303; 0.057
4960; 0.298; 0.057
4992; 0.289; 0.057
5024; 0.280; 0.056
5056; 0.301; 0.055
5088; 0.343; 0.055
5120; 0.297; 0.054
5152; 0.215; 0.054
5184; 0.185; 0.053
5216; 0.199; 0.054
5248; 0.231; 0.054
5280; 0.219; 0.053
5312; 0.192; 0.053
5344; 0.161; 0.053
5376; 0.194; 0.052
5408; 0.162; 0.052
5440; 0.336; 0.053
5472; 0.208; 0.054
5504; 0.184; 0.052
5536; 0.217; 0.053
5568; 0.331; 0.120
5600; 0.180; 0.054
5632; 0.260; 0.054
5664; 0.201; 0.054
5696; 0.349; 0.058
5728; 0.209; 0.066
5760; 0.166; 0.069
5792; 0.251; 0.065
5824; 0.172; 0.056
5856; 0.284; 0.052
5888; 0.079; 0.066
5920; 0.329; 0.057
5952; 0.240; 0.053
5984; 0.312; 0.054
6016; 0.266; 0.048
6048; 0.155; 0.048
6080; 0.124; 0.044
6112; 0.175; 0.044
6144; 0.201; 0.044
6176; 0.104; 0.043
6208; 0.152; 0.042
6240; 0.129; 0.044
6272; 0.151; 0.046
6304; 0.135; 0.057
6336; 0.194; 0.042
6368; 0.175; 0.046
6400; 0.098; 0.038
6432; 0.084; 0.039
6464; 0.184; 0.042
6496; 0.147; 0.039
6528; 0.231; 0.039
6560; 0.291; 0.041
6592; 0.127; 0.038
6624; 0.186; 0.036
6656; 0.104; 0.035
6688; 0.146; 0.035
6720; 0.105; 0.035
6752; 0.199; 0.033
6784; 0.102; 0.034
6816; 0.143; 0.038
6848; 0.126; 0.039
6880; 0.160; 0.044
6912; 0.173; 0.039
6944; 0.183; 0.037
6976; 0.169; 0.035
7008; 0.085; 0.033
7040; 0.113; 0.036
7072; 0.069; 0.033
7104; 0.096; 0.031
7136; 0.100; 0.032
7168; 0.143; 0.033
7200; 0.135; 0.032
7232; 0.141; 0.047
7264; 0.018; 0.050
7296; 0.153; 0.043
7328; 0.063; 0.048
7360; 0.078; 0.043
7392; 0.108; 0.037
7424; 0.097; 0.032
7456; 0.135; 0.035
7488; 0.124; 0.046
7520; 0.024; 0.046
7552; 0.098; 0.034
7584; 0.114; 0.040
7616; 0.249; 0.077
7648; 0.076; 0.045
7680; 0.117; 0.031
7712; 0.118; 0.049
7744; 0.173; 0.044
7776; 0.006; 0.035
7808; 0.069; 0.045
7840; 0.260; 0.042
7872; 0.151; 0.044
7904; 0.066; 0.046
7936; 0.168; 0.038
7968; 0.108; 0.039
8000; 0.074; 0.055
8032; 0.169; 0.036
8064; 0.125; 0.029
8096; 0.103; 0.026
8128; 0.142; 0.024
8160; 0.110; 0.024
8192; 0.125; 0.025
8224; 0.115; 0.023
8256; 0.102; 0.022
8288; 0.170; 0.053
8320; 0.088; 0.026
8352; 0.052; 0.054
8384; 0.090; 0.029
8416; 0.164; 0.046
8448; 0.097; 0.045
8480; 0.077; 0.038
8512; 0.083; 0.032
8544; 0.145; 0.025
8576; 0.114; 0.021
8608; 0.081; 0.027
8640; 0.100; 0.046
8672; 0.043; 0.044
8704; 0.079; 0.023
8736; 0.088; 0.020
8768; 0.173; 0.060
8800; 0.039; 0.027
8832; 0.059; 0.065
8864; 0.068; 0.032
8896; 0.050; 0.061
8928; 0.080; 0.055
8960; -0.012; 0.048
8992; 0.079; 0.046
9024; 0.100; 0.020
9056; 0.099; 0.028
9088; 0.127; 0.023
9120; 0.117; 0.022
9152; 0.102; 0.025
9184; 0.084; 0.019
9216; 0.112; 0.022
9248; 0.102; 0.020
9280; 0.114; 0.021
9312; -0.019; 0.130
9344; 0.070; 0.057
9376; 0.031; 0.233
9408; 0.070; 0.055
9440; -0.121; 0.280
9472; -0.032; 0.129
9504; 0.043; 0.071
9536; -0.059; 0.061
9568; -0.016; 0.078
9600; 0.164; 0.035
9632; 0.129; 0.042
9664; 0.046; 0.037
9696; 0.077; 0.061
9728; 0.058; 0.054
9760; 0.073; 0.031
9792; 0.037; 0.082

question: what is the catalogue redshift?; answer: 0.196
